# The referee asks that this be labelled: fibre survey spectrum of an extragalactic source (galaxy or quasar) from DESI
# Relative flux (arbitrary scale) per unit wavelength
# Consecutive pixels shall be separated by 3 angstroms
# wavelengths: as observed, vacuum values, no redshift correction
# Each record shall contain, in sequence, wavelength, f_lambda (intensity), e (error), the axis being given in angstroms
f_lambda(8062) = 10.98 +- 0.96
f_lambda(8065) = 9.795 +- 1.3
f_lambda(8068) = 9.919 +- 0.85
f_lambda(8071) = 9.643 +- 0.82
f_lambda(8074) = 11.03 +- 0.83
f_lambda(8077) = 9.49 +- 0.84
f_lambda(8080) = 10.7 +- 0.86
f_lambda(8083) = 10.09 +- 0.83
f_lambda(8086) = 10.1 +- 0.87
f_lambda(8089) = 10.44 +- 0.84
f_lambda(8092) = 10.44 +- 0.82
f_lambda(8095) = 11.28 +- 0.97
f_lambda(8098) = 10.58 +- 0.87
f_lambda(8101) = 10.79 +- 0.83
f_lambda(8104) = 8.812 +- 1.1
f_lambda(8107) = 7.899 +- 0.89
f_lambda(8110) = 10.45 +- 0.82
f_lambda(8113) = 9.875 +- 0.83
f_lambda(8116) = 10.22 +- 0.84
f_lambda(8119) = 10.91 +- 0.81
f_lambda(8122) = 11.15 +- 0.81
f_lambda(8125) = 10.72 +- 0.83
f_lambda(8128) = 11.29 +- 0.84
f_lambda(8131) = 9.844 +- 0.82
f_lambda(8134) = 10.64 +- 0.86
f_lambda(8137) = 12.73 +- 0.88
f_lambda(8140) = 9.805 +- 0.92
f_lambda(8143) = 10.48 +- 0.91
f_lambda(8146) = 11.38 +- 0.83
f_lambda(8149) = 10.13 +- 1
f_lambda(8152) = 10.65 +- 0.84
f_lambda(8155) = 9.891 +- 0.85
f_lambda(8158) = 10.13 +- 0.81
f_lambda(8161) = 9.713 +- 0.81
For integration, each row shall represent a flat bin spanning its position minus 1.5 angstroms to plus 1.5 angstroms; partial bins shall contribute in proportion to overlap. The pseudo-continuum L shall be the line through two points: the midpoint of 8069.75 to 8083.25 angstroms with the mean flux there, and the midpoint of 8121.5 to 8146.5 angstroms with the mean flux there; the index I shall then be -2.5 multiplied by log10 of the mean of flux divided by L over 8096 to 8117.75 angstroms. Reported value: 0.07 mag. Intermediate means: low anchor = 10.2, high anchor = 10.9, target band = 9.85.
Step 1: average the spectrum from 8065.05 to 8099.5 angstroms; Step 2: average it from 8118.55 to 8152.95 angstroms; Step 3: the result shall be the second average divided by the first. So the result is 1.05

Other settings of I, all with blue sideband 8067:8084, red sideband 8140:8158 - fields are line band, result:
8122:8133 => -0.04 mag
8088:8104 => -0.03 mag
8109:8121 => -0.01 mag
